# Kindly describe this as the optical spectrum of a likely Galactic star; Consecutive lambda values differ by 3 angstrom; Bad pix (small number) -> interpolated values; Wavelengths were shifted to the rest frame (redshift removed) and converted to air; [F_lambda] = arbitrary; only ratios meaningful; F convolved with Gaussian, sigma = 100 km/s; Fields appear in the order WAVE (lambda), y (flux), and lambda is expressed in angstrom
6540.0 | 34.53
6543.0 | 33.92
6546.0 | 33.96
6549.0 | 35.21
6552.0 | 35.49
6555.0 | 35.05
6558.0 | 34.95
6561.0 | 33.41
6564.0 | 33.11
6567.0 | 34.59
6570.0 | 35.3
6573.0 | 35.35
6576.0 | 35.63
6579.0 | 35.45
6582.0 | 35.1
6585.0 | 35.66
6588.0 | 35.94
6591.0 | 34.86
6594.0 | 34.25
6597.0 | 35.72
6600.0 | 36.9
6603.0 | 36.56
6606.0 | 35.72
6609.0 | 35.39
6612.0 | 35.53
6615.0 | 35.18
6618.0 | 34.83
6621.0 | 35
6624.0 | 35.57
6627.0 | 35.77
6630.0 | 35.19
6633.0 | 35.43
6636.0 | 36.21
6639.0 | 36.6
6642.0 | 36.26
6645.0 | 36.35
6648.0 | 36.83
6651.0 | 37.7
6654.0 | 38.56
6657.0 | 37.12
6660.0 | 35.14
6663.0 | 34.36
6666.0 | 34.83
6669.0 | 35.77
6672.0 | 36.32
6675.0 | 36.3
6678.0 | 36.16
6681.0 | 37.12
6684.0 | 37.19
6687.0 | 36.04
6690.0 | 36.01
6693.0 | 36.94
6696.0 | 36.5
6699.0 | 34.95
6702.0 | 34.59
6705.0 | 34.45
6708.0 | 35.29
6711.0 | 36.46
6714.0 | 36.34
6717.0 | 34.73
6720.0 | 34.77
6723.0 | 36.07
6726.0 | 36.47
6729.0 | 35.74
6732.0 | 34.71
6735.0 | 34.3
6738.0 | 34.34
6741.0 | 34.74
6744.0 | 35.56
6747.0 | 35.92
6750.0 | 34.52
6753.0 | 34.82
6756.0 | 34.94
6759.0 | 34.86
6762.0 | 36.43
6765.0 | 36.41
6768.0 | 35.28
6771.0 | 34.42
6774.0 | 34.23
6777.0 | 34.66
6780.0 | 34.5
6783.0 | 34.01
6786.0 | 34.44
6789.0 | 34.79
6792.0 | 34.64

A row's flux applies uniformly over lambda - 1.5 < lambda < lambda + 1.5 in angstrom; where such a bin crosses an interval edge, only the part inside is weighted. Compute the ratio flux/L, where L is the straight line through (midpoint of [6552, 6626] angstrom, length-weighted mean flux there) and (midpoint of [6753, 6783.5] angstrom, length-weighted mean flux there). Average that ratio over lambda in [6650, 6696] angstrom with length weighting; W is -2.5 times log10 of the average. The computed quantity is -0.04 mag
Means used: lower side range 35.2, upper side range 35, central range 36.4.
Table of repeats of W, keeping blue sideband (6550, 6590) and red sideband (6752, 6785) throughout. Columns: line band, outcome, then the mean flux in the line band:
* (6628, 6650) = -0.036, 36.2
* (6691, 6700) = -0.037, 36.2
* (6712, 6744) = -0.009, 35.3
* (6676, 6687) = -0.052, 36.7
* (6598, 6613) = -0.032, 36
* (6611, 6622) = -0.004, 35.1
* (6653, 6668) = -0.028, 35.9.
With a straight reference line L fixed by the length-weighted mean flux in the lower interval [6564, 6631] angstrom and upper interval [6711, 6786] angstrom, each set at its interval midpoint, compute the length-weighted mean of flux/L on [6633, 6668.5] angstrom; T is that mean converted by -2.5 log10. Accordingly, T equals -0.031 mag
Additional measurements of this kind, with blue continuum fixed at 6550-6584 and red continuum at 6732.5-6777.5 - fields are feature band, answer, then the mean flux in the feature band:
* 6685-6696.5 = -0.04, 36.4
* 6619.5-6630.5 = -0.01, 35.4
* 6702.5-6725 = -0.01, 35.4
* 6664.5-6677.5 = -0.03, 35.8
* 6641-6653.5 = -0.06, 36.9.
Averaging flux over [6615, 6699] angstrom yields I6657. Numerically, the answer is 36.1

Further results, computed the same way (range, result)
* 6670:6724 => 35.9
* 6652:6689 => 36.3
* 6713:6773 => 35.3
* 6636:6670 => 36.3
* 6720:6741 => 35.2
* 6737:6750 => 35.1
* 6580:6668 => 35.8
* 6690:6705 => 35.6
